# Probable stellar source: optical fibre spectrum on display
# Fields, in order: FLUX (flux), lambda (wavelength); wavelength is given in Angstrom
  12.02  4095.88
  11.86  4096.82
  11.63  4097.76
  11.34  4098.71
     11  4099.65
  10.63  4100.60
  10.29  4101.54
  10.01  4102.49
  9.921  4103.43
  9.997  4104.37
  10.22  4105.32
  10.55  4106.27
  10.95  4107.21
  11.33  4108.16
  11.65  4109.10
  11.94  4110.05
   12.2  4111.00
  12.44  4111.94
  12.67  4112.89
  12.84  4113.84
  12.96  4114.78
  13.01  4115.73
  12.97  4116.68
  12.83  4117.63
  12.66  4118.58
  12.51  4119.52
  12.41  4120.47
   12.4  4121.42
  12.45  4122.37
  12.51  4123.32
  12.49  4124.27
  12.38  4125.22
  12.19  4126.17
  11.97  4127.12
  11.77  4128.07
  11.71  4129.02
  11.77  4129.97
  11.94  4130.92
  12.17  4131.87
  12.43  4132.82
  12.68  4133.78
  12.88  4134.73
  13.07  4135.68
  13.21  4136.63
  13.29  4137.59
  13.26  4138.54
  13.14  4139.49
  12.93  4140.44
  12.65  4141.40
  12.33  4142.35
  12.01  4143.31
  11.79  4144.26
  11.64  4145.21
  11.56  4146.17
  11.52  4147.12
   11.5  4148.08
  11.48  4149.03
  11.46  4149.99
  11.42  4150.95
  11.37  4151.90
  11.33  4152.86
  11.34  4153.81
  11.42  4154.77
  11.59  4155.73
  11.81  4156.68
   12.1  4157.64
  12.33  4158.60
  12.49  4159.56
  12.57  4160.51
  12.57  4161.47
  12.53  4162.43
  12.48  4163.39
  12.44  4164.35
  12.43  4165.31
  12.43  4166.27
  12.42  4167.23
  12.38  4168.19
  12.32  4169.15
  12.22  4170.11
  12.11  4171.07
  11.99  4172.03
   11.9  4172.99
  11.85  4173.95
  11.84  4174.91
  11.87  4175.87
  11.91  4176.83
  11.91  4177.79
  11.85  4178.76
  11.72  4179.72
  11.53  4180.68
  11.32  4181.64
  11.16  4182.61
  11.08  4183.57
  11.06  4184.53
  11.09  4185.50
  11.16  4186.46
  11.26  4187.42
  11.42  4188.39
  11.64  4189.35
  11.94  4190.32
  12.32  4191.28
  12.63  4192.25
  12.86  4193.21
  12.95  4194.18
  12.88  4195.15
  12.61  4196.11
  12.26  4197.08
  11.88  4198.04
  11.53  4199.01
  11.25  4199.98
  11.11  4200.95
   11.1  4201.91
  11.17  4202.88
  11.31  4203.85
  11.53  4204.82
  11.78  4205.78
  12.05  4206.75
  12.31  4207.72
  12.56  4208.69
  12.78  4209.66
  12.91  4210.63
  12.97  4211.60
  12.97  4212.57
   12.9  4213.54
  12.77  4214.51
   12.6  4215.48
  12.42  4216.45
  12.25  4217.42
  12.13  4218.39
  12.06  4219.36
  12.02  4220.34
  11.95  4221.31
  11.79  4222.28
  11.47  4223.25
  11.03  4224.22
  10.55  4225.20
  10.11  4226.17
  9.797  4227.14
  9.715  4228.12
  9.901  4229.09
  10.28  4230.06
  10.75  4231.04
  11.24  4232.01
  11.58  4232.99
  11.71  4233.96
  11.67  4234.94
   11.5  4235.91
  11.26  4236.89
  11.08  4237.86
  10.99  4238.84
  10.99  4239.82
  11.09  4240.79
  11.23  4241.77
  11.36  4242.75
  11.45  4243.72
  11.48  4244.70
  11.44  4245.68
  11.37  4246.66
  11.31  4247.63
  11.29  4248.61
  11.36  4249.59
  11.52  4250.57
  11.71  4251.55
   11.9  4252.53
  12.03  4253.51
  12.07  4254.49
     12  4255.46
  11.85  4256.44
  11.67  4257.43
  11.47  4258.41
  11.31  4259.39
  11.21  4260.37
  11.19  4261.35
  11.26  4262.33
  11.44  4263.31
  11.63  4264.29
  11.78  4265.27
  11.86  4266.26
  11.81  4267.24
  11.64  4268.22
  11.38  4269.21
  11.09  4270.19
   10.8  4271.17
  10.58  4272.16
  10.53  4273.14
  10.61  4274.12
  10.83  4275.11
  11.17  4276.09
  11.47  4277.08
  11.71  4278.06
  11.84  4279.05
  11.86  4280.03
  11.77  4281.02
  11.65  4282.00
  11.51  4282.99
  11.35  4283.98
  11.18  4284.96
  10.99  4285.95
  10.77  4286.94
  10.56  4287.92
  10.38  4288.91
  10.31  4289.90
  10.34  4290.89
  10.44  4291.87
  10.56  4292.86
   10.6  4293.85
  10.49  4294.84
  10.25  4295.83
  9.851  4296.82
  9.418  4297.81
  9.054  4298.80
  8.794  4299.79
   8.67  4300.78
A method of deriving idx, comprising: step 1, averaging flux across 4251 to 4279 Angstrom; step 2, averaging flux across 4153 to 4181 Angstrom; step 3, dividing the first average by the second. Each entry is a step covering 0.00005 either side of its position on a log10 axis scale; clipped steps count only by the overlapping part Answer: 0.95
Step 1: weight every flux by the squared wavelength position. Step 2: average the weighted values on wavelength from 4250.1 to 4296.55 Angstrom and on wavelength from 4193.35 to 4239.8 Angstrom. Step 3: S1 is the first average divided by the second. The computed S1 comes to 0.99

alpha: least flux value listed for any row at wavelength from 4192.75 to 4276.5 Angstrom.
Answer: 9.715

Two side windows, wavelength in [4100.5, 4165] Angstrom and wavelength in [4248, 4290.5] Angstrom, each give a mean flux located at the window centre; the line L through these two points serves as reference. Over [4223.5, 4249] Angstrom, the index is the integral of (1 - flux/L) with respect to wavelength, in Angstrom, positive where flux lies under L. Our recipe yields 1.12 Angstrom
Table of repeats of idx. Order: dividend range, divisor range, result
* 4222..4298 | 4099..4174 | 0.93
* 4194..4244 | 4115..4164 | 0.95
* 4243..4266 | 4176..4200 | 0.98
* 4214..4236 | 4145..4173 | 0.95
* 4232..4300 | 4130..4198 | 0.92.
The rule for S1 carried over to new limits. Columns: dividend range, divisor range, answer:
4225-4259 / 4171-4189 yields 1.00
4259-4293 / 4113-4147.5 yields 0.96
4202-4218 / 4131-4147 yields 1.02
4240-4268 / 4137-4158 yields 1.02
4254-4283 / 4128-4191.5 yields 1.00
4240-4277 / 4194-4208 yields 0.99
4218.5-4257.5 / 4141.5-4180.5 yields 0.98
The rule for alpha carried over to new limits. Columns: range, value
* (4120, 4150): 11.46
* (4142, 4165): 11.33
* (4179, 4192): 11.06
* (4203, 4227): 10.11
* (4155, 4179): 11.59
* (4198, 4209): 11.1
